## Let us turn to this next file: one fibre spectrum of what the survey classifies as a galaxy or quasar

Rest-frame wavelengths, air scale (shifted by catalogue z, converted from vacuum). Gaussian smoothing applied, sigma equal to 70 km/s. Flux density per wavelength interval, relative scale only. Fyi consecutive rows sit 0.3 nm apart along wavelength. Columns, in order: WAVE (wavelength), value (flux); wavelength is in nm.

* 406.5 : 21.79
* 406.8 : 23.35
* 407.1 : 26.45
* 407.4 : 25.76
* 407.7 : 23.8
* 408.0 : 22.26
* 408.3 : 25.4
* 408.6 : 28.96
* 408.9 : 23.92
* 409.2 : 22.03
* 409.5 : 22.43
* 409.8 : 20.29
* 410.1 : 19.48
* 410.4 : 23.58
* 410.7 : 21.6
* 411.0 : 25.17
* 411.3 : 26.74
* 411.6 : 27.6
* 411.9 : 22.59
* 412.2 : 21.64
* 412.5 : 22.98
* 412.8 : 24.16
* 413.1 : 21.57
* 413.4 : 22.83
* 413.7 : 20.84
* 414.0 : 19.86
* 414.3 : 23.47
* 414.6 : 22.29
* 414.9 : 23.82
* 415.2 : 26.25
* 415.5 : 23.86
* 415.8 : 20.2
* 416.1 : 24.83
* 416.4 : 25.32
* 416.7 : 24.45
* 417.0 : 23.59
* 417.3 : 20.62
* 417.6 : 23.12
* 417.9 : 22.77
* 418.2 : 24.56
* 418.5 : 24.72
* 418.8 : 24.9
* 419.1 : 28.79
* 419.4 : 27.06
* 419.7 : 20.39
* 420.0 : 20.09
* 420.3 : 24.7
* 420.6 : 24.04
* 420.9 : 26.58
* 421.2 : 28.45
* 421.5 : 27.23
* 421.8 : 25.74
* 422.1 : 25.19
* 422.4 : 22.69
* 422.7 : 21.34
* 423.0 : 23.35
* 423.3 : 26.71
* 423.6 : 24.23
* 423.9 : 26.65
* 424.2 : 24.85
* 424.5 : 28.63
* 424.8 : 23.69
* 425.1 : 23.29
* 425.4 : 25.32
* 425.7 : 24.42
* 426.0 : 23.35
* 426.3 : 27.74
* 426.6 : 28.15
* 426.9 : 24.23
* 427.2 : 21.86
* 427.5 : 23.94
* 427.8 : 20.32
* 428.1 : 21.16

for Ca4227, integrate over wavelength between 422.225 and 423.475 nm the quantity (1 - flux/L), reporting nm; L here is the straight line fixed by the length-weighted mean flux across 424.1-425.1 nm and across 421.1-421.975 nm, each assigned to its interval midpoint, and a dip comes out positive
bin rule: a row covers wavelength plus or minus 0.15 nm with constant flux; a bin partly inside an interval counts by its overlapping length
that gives 0.13 nm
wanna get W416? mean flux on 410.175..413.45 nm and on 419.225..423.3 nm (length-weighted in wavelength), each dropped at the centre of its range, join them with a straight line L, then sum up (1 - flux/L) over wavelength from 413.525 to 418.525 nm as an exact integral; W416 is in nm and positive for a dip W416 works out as 0.17 nm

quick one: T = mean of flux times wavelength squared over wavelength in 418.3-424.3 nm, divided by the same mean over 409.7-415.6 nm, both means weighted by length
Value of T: 1.1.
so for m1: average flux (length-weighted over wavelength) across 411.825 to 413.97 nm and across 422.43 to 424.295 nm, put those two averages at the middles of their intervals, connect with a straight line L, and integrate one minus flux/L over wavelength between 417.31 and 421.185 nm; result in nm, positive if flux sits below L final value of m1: -0.13 nm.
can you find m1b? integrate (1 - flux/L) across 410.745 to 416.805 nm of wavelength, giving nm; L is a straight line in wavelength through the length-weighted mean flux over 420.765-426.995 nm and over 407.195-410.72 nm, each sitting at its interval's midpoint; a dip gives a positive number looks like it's 0.14 nm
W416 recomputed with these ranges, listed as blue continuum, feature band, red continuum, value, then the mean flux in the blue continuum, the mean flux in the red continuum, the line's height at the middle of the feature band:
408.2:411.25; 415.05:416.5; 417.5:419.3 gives 0.024 nm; 23.4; 24.9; 24.4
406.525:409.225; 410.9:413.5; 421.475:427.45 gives 0.083 nm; 24.6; 24.9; 24.7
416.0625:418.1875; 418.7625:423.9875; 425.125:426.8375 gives -0.084 nm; 23.5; 25.5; 24.5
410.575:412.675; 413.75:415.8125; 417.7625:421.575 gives 0.127 nm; 24.1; 24.9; 24.4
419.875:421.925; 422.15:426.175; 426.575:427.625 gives 0.024 nm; 25.3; 24.1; 24.7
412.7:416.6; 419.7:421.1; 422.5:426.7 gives 0.033 nm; 23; 25.1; 24.2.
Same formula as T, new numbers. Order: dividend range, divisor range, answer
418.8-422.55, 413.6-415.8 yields 1.13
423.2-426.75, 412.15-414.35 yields 1.22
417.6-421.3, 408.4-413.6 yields 1.10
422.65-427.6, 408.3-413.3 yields 1.14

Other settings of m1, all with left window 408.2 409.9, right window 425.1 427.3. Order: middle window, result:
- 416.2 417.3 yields 0.02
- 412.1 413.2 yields 0.07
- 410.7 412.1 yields -0.05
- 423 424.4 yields -0.04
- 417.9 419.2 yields -0.04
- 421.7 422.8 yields 0.04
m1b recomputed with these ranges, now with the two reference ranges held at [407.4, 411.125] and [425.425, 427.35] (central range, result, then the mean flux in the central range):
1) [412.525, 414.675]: 0.141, 22.2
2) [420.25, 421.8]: -0.113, 26.3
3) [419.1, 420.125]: 0.035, 23.5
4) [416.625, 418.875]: 0.059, 23.5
